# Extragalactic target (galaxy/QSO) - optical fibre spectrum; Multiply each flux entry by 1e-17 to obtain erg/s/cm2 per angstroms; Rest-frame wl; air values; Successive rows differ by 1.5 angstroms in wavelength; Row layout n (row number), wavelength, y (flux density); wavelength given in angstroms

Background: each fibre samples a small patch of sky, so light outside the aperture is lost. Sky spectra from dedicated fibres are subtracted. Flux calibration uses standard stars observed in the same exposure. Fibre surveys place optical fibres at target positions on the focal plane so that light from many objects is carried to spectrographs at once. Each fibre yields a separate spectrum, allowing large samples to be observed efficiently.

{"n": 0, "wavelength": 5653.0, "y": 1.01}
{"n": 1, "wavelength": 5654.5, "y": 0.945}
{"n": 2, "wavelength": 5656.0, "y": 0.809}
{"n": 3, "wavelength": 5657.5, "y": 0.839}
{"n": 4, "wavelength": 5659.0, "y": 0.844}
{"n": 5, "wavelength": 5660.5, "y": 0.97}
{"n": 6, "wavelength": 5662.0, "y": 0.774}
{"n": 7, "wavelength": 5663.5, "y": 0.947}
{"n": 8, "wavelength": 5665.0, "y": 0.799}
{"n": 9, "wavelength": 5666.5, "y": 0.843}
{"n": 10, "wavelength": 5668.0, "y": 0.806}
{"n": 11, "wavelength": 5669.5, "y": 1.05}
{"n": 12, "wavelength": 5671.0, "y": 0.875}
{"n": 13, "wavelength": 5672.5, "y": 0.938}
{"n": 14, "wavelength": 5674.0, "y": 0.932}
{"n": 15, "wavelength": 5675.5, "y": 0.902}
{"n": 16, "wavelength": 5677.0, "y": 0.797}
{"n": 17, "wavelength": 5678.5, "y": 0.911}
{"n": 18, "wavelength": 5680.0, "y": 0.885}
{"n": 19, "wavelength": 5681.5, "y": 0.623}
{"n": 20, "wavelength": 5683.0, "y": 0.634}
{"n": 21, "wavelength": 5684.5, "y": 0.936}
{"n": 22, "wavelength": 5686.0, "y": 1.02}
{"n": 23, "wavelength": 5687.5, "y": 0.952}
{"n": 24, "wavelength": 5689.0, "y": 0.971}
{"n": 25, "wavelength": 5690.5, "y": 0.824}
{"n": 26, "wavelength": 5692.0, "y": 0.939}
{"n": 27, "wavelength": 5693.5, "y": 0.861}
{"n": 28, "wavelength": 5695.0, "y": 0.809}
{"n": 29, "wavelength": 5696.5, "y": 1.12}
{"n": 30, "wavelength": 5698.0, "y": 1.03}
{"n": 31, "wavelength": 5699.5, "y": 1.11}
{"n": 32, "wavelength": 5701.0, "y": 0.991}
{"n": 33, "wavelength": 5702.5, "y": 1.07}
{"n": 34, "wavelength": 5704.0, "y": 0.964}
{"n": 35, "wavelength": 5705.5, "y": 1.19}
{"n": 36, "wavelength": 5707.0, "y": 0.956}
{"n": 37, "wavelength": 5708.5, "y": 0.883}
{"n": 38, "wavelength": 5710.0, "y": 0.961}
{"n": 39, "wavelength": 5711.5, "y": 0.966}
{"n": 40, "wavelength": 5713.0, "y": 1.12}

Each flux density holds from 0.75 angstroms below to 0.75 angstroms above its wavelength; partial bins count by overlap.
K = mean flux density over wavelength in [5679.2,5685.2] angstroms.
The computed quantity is 0.769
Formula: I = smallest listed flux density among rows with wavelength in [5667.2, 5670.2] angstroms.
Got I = 0.806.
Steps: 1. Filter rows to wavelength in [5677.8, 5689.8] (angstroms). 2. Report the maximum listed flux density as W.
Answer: 1.02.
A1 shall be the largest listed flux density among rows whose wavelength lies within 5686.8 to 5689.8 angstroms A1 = 0.971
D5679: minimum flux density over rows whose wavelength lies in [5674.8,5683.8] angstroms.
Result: 0.623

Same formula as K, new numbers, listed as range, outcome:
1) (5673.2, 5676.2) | 0.918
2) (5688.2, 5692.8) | 0.911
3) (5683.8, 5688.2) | 0.97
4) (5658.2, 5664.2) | 0.883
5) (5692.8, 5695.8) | 0.839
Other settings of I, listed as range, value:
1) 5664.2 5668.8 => 0.799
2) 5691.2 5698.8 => 0.809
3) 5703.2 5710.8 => 0.883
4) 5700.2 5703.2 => 0.991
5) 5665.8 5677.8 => 0.797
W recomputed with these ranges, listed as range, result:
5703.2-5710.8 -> 1.19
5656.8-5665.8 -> 0.97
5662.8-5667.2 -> 0.947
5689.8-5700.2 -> 1.12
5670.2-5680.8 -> 0.938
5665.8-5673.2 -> 1.05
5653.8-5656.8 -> 0.945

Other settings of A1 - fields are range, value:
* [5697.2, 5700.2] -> 1.11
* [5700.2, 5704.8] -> 1.07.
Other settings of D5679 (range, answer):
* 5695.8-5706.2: 0.964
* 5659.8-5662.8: 0.774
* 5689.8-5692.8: 0.824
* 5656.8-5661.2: 0.839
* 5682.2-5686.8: 0.634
